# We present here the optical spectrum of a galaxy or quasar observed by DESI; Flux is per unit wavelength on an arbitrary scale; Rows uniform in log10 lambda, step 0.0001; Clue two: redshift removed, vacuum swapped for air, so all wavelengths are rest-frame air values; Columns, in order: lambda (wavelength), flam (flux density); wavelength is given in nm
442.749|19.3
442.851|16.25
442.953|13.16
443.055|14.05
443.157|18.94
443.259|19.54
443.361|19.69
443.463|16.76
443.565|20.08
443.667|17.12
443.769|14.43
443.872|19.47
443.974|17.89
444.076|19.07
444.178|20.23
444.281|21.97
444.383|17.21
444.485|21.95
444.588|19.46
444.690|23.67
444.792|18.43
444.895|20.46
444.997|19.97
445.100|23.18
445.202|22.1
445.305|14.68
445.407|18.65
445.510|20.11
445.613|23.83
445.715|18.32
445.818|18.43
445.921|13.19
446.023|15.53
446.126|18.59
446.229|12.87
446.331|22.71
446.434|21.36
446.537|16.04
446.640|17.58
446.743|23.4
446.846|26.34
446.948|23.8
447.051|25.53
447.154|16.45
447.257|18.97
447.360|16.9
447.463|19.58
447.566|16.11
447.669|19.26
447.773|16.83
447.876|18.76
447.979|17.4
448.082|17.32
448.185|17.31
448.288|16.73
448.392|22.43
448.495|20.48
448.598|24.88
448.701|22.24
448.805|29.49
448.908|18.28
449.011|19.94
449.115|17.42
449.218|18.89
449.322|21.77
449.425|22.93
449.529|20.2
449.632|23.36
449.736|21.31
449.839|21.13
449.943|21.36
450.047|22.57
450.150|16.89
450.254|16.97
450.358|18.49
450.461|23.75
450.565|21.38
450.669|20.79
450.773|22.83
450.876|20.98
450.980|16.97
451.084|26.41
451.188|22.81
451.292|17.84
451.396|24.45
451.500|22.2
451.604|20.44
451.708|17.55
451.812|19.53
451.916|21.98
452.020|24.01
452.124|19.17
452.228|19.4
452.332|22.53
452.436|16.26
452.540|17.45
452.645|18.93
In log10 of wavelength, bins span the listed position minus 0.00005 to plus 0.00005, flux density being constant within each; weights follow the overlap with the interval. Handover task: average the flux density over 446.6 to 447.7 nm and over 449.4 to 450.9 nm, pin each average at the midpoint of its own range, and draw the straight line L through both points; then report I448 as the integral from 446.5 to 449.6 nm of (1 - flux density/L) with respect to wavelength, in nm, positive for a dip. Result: 0.07 nm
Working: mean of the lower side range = 20.4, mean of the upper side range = 21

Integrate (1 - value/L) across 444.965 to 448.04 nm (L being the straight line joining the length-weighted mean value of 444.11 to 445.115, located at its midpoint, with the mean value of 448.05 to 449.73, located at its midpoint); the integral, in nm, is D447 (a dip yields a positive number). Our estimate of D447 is 0.22 nm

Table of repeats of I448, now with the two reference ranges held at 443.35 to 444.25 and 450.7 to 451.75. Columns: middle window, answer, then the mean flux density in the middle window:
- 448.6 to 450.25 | -0.050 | 21.2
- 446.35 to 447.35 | -0.072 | 20.9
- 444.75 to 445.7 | -0.061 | 20.1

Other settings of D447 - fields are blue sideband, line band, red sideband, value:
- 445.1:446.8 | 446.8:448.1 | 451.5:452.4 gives -0.02 nm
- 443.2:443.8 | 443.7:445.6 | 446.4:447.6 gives -0.09 nm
